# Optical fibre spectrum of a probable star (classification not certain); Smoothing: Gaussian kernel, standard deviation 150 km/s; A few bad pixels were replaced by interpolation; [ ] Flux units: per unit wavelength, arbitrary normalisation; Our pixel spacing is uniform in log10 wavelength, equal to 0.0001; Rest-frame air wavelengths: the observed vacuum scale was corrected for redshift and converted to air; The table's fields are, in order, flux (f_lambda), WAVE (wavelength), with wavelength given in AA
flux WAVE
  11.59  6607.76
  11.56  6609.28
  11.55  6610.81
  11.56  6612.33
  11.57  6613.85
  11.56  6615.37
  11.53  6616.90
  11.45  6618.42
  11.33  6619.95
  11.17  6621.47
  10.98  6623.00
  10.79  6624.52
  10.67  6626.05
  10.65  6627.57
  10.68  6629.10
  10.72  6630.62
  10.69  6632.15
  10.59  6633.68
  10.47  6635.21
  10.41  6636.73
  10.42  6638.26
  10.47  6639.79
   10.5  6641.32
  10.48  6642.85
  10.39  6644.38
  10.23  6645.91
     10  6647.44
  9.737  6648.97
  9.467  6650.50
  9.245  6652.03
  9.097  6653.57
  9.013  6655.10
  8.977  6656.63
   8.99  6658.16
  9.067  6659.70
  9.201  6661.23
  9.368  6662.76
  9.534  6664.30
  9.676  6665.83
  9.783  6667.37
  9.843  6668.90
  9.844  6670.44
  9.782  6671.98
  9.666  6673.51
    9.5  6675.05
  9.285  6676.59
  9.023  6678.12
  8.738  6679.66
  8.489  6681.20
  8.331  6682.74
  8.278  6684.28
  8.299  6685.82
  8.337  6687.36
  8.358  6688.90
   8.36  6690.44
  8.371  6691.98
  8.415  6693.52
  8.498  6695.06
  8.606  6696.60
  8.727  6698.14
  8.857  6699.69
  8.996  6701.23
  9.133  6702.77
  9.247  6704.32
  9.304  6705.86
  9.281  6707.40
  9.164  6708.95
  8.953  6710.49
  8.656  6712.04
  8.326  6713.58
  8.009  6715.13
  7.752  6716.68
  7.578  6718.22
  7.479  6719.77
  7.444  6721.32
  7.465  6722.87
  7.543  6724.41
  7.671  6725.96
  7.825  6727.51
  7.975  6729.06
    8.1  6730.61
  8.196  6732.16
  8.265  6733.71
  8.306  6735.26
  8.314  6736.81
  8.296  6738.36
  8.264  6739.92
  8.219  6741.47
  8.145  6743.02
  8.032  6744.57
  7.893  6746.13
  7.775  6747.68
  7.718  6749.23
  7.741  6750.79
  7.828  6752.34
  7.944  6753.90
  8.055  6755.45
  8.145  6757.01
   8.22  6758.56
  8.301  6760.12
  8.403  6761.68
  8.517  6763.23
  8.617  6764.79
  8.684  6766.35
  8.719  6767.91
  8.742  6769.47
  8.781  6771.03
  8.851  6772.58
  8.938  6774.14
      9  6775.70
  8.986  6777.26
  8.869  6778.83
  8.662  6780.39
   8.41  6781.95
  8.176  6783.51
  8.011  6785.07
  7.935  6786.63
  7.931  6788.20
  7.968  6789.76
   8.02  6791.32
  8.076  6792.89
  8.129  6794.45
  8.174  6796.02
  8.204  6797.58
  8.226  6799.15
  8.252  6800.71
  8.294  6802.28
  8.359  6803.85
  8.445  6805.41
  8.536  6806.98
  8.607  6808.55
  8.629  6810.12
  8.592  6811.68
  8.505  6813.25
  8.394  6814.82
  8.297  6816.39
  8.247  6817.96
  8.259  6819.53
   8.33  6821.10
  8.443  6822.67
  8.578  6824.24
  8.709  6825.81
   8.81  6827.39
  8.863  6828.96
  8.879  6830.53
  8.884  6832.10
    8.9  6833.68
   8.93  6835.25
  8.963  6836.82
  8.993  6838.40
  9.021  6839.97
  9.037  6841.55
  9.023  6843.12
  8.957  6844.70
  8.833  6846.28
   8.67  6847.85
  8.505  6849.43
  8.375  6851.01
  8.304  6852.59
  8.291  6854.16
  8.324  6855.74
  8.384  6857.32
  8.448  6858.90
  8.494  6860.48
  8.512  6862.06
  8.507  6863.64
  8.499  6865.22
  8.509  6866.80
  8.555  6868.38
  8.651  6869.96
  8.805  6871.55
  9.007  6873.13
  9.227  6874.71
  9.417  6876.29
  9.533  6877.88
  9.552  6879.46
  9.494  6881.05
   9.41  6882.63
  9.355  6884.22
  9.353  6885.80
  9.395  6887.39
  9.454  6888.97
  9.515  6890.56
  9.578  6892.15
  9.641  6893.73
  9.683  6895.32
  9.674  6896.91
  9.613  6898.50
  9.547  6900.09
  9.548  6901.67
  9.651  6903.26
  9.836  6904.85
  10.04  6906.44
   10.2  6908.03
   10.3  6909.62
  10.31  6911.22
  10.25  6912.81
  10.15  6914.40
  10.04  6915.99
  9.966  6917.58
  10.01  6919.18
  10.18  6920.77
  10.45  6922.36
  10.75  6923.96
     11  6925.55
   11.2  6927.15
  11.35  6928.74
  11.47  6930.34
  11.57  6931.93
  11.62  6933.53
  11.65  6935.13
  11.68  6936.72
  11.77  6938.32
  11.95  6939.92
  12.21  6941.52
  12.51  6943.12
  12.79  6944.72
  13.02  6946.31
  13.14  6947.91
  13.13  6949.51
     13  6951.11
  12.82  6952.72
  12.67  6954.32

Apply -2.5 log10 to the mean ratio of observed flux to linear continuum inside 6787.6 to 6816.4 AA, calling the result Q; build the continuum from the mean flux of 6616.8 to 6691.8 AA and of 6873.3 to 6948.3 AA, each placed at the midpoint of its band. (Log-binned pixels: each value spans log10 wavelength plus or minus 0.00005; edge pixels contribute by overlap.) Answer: 0.22 mag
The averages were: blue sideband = 9.76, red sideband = 10.4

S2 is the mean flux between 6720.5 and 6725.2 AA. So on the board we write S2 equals 7.49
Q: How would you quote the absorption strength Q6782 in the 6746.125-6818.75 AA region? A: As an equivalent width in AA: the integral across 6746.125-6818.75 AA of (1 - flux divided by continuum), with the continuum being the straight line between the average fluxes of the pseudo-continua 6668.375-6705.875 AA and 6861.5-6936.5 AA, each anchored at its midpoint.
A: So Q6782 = 7.6 AA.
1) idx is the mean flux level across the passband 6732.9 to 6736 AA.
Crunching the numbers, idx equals 8.29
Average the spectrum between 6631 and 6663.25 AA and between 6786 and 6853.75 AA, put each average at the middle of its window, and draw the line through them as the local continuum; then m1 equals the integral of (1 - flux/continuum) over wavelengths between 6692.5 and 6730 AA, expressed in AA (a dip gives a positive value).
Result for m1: 4.0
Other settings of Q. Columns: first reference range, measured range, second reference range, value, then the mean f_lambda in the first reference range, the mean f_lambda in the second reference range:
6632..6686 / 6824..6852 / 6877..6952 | 0.169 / 9.58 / 10.6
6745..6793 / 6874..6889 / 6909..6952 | 0.114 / 8.32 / 11.4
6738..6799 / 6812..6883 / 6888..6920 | 0.056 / 8.29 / 9.85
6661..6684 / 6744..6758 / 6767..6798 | 0.102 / 9.32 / 8.43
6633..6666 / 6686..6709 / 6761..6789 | 0.068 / 9.79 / 8.57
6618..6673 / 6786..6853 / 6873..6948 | 0.208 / 10.1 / 10.4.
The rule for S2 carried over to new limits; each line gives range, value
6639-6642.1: 10.5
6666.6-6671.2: 9.82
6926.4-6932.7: 11.4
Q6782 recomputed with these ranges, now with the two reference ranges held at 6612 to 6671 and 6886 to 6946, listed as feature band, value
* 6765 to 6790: 4.45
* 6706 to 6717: 1.77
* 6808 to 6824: 3.09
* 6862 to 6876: 2.37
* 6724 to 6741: 3.73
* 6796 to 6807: 2.25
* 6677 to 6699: 3.85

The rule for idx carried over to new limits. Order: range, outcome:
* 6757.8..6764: 8.36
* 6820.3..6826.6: 8.51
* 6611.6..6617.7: 11.6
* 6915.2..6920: 10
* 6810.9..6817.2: 8.45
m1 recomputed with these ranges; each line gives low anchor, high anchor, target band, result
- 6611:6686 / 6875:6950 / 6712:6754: 9.2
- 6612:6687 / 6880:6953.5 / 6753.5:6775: 3.7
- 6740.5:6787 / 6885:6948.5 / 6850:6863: 1.8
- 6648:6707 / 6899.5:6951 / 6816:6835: 3.0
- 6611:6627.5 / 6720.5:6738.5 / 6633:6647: 0.3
